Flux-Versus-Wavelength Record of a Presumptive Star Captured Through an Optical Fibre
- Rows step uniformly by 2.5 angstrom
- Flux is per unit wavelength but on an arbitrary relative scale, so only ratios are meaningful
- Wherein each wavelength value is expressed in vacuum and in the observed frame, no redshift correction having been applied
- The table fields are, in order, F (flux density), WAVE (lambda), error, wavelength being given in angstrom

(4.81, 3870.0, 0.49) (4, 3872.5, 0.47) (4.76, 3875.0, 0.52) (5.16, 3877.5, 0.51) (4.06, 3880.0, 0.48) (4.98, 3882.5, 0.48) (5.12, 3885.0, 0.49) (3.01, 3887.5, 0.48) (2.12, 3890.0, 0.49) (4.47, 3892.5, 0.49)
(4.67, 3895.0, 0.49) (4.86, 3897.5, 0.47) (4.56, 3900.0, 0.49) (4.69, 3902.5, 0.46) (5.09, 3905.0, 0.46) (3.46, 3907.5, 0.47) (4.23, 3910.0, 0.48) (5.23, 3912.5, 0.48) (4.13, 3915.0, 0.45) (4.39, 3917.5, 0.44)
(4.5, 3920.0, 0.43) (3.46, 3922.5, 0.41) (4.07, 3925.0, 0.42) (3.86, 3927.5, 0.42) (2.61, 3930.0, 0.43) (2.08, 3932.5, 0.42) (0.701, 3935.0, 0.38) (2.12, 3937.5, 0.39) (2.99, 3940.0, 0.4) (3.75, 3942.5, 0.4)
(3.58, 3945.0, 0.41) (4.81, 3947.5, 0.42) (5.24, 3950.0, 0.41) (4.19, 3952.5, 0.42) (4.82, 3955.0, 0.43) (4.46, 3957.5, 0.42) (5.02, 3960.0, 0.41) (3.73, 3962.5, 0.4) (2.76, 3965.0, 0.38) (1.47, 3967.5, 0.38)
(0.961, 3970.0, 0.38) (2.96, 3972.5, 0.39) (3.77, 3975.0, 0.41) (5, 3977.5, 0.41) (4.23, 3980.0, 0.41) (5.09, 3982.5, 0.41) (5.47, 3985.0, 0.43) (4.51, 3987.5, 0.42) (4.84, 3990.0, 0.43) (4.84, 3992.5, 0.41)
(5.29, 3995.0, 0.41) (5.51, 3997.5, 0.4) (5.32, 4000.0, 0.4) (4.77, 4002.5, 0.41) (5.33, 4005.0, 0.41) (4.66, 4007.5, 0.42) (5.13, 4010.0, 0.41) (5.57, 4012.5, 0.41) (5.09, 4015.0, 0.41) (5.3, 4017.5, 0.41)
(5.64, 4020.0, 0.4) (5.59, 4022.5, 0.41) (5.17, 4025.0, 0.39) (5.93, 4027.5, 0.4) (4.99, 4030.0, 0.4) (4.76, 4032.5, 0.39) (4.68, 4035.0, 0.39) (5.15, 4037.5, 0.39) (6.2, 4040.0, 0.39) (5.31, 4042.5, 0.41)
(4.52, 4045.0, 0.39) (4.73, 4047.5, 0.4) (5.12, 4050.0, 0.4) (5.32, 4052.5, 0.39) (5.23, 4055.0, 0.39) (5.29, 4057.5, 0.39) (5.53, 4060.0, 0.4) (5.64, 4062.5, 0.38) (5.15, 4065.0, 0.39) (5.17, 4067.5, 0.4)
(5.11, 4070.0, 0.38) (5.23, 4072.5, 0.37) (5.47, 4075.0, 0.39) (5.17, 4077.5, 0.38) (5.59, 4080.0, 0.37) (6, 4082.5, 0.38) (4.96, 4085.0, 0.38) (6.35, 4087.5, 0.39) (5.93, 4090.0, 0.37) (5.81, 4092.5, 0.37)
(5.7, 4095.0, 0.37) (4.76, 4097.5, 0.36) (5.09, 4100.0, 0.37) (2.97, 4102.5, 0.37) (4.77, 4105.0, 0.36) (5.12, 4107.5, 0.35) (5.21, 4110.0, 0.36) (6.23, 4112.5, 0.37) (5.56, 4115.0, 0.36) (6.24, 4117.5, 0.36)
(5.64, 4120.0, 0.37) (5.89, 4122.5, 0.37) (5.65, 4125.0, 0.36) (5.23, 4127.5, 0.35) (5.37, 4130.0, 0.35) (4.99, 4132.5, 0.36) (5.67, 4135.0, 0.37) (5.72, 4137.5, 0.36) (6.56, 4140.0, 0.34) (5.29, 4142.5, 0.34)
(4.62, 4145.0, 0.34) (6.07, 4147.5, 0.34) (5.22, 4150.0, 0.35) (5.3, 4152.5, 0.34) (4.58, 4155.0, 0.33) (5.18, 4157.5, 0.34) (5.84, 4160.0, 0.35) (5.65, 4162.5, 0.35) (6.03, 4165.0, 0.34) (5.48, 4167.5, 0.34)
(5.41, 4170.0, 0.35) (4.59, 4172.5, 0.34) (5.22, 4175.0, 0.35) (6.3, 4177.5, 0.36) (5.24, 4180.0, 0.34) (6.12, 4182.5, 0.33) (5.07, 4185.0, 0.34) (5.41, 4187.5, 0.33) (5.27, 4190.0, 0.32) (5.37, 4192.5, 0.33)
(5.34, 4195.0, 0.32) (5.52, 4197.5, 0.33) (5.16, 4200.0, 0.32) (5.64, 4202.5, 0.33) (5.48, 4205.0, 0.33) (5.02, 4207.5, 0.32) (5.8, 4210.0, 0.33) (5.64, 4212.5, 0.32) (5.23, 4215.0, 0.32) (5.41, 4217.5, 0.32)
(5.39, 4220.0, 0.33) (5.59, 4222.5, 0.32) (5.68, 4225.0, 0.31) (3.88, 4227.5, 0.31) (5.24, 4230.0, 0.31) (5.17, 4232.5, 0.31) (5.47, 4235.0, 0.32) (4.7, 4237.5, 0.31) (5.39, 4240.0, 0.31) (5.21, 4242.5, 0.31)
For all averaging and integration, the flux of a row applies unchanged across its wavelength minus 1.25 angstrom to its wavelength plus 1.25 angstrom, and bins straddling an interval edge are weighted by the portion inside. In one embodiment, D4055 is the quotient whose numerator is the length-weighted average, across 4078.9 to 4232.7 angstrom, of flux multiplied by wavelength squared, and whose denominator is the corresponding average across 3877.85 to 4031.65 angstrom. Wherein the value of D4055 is 1.40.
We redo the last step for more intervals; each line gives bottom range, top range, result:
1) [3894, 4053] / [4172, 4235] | 1.36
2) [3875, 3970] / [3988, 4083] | 1.43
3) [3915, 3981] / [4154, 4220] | 1.73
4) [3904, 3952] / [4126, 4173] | 1.64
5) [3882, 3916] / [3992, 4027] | 1.29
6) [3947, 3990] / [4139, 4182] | 1.48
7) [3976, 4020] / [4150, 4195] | 1.16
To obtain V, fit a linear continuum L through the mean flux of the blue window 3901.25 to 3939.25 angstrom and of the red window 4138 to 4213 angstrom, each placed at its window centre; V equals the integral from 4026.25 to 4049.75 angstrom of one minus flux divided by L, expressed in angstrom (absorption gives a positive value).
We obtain -3.5 angstrom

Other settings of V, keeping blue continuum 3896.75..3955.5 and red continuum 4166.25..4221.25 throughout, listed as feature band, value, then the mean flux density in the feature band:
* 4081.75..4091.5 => -2.0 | 5.8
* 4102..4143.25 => -3.8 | 5.46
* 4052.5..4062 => -1.5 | 5.37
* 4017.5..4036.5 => -3.4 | 5.25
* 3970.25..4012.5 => -4.7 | 4.73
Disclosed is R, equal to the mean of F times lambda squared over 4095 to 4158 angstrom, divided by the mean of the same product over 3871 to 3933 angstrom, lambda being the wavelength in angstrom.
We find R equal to 1.4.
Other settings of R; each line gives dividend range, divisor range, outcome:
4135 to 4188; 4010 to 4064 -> 1.10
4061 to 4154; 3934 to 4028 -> 1.32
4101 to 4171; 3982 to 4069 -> 1.10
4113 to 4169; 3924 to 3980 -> 1.78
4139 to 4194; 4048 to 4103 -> 1.07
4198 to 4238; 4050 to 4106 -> 1.07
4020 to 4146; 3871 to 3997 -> 1.44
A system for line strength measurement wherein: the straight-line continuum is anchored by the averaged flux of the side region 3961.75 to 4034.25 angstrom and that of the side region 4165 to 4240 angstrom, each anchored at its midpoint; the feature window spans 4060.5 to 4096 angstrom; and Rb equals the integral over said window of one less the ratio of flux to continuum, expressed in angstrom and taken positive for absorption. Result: -4.4 angstrom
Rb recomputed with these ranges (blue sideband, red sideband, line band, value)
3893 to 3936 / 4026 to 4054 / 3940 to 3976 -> 5.7 angstrom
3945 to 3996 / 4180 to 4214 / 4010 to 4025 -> -3.3 angstrom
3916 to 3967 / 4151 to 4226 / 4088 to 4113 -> -2.0 angstrom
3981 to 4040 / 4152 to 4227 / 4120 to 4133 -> -0.3 angstrom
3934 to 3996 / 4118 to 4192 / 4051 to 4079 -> -3.5 angstrom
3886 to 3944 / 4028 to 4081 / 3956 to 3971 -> 3.8 angstrom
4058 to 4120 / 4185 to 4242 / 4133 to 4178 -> -1.1 angstrom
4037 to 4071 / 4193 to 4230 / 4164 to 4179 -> -0.5 angstrom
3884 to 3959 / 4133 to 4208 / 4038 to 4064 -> -3.2 angstrom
